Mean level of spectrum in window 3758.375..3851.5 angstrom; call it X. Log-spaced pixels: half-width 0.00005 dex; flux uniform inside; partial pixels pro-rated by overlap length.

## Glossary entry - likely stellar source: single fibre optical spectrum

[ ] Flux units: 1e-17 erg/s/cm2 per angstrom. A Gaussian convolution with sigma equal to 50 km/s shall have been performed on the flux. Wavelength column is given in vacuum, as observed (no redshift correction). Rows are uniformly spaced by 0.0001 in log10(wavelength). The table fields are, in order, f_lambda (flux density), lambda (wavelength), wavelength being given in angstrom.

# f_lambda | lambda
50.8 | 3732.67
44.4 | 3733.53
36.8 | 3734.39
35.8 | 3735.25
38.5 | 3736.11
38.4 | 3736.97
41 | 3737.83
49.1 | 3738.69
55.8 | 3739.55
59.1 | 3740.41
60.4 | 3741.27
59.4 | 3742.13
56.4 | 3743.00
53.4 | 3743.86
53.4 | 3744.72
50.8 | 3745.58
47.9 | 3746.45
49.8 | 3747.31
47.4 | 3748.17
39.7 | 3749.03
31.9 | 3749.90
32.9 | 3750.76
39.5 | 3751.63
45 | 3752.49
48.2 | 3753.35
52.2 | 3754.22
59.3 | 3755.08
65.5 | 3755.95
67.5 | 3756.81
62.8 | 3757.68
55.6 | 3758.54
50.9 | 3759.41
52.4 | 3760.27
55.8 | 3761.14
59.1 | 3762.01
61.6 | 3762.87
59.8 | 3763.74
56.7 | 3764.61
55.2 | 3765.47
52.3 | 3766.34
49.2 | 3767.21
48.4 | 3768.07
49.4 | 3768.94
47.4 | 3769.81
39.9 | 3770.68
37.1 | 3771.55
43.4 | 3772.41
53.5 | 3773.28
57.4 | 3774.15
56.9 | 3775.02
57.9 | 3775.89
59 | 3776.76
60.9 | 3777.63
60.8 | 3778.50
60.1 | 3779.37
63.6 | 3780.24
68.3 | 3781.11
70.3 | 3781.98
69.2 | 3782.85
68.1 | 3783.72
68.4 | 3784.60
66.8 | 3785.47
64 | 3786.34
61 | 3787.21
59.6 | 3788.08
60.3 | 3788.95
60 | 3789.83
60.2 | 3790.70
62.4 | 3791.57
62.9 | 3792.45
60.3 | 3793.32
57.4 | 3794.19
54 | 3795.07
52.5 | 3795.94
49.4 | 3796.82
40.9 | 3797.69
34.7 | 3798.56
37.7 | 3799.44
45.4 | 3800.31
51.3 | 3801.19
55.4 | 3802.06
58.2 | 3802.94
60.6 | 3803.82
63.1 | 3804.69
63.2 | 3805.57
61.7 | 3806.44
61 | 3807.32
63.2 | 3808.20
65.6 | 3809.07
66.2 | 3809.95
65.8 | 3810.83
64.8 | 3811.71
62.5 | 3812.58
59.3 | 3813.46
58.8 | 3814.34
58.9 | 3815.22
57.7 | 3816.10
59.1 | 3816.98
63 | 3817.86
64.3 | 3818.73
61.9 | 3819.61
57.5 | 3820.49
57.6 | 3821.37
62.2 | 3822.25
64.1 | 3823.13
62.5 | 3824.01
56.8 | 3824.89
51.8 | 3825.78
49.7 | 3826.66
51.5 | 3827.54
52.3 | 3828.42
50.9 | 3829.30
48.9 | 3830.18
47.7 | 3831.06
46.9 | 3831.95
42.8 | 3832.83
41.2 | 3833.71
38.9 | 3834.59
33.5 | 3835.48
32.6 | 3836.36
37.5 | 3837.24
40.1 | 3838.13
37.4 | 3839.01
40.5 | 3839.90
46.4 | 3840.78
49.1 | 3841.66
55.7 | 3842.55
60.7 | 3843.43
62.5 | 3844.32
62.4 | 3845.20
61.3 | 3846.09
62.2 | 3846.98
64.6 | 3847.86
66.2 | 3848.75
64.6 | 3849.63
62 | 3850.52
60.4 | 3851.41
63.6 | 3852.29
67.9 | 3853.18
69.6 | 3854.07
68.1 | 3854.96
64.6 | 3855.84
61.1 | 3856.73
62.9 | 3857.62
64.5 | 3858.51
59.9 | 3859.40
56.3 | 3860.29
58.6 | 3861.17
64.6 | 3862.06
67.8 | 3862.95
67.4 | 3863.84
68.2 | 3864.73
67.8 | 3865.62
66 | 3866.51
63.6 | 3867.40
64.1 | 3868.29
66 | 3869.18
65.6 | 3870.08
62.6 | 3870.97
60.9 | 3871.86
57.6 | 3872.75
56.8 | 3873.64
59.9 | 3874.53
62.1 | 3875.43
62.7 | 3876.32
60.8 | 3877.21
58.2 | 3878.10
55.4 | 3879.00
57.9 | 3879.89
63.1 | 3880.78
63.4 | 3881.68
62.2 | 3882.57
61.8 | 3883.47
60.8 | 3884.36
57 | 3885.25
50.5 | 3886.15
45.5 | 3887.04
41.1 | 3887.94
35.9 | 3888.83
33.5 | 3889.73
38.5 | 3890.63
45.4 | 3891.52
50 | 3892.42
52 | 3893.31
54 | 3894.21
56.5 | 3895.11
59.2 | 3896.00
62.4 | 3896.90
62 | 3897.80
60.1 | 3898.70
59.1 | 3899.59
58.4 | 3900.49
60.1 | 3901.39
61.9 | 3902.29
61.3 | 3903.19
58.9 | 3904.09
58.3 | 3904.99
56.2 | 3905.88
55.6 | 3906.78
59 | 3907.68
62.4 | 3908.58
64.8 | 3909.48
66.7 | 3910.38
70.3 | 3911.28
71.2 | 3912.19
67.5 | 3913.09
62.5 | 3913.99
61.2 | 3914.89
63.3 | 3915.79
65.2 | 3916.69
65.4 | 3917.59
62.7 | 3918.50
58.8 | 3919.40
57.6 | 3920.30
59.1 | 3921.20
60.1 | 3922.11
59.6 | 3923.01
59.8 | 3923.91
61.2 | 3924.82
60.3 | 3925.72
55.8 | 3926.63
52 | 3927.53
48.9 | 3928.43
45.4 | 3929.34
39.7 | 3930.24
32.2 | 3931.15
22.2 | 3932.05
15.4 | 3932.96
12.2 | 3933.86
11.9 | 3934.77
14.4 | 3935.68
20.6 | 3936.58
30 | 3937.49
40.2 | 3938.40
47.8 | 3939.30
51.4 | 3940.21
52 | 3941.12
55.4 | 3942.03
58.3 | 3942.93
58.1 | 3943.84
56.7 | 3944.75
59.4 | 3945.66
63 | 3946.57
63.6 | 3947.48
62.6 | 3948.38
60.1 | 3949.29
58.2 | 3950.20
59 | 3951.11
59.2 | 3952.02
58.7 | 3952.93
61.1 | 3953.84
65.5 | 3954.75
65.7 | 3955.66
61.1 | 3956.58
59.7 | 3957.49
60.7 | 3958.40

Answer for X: 55.7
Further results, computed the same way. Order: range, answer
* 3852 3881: 62.9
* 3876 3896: 53.1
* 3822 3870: 56.7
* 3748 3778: 51.8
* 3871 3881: 59.7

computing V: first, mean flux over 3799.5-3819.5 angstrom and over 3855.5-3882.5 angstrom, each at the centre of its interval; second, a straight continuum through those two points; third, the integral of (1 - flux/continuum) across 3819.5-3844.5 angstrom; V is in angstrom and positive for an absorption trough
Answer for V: 4.7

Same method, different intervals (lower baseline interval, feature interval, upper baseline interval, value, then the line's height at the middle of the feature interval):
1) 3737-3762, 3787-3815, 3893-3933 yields -2.2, 53.3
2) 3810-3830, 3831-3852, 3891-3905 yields 2.7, 58.4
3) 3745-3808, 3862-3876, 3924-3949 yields -4.3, 48.9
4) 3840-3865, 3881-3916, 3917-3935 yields -3.0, 52.9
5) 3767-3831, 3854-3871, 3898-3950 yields -2.8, 55.3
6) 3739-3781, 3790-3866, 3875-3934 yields -3.6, 54.2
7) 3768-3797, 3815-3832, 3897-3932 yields 0.5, 58.3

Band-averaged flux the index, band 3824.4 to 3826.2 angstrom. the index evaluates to 54.3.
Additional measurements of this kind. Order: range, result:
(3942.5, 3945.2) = 57.6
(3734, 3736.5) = 37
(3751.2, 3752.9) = 42.3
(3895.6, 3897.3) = 60.7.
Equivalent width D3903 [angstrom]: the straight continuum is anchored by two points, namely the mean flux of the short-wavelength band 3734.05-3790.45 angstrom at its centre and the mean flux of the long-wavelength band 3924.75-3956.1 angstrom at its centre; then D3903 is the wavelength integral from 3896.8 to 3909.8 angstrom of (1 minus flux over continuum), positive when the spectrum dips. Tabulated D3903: -2.87 angstrom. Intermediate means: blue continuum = 53.9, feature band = 59.9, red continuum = 47.8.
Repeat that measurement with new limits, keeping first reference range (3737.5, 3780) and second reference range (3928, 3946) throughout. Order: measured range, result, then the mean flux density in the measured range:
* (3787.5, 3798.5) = -1.4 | 56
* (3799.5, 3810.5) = -2.3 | 58.9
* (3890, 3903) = -4.3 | 55.5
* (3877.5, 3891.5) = -3.1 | 52.2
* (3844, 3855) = -4.6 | 64.1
